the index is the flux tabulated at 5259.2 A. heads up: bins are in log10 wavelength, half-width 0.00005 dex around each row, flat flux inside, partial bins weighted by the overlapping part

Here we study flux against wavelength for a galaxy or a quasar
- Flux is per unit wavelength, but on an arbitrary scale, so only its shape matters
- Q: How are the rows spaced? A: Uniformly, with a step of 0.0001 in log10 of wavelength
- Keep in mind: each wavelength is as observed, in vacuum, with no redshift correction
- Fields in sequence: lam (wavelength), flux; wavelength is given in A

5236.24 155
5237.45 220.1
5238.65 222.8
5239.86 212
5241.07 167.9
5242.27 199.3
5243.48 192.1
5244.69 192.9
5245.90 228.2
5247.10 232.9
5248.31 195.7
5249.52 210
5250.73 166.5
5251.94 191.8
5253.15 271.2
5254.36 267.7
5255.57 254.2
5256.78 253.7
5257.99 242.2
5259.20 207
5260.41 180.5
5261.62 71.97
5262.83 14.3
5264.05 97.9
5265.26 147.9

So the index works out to 207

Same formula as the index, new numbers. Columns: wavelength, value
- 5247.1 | 232.9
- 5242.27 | 199.3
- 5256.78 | 253.7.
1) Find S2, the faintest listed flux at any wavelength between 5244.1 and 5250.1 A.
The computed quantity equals 192.9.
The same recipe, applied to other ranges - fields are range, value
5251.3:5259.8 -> 191.8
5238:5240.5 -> 212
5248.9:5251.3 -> 166.5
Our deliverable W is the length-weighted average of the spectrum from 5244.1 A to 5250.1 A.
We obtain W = 212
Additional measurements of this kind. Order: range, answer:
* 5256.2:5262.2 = 191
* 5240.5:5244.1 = 187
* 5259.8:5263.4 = 89.9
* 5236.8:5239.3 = 220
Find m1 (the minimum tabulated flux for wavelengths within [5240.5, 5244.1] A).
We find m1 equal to 167.9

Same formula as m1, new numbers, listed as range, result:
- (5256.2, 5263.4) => 14.3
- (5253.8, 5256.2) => 254.2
